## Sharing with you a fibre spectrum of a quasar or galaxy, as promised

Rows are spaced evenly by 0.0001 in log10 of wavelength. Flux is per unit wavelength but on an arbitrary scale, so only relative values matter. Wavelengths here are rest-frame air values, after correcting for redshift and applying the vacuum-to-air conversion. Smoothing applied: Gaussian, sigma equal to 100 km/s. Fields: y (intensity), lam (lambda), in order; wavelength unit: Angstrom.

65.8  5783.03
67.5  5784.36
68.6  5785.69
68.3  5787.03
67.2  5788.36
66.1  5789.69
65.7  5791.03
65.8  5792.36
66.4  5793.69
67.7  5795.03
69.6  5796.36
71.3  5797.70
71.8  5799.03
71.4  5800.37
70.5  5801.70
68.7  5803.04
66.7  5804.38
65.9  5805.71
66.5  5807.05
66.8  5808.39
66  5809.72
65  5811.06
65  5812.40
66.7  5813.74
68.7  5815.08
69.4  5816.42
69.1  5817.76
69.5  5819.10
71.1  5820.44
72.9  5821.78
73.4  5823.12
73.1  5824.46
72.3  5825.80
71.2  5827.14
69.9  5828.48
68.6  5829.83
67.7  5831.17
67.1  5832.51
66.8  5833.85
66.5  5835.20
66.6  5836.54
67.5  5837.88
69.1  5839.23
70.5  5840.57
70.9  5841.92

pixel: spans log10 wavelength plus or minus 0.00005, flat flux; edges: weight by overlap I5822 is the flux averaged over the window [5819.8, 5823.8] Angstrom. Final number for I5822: 72.5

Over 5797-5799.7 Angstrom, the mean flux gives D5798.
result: 71.5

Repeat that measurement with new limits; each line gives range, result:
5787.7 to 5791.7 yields 66.3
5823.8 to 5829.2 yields 71.6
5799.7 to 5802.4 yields 70.9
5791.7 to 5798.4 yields 68.2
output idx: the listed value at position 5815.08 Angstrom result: 68.7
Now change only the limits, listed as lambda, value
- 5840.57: 70.5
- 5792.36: 65.8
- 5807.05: 66.5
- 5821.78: 72.9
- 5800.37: 71.4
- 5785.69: 68.6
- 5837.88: 67.5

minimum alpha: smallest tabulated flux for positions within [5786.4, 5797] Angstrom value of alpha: 65.7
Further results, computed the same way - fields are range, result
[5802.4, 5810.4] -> 65.9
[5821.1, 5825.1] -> 72.9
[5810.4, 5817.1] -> 65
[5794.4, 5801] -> 67.7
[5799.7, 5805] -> 66.7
